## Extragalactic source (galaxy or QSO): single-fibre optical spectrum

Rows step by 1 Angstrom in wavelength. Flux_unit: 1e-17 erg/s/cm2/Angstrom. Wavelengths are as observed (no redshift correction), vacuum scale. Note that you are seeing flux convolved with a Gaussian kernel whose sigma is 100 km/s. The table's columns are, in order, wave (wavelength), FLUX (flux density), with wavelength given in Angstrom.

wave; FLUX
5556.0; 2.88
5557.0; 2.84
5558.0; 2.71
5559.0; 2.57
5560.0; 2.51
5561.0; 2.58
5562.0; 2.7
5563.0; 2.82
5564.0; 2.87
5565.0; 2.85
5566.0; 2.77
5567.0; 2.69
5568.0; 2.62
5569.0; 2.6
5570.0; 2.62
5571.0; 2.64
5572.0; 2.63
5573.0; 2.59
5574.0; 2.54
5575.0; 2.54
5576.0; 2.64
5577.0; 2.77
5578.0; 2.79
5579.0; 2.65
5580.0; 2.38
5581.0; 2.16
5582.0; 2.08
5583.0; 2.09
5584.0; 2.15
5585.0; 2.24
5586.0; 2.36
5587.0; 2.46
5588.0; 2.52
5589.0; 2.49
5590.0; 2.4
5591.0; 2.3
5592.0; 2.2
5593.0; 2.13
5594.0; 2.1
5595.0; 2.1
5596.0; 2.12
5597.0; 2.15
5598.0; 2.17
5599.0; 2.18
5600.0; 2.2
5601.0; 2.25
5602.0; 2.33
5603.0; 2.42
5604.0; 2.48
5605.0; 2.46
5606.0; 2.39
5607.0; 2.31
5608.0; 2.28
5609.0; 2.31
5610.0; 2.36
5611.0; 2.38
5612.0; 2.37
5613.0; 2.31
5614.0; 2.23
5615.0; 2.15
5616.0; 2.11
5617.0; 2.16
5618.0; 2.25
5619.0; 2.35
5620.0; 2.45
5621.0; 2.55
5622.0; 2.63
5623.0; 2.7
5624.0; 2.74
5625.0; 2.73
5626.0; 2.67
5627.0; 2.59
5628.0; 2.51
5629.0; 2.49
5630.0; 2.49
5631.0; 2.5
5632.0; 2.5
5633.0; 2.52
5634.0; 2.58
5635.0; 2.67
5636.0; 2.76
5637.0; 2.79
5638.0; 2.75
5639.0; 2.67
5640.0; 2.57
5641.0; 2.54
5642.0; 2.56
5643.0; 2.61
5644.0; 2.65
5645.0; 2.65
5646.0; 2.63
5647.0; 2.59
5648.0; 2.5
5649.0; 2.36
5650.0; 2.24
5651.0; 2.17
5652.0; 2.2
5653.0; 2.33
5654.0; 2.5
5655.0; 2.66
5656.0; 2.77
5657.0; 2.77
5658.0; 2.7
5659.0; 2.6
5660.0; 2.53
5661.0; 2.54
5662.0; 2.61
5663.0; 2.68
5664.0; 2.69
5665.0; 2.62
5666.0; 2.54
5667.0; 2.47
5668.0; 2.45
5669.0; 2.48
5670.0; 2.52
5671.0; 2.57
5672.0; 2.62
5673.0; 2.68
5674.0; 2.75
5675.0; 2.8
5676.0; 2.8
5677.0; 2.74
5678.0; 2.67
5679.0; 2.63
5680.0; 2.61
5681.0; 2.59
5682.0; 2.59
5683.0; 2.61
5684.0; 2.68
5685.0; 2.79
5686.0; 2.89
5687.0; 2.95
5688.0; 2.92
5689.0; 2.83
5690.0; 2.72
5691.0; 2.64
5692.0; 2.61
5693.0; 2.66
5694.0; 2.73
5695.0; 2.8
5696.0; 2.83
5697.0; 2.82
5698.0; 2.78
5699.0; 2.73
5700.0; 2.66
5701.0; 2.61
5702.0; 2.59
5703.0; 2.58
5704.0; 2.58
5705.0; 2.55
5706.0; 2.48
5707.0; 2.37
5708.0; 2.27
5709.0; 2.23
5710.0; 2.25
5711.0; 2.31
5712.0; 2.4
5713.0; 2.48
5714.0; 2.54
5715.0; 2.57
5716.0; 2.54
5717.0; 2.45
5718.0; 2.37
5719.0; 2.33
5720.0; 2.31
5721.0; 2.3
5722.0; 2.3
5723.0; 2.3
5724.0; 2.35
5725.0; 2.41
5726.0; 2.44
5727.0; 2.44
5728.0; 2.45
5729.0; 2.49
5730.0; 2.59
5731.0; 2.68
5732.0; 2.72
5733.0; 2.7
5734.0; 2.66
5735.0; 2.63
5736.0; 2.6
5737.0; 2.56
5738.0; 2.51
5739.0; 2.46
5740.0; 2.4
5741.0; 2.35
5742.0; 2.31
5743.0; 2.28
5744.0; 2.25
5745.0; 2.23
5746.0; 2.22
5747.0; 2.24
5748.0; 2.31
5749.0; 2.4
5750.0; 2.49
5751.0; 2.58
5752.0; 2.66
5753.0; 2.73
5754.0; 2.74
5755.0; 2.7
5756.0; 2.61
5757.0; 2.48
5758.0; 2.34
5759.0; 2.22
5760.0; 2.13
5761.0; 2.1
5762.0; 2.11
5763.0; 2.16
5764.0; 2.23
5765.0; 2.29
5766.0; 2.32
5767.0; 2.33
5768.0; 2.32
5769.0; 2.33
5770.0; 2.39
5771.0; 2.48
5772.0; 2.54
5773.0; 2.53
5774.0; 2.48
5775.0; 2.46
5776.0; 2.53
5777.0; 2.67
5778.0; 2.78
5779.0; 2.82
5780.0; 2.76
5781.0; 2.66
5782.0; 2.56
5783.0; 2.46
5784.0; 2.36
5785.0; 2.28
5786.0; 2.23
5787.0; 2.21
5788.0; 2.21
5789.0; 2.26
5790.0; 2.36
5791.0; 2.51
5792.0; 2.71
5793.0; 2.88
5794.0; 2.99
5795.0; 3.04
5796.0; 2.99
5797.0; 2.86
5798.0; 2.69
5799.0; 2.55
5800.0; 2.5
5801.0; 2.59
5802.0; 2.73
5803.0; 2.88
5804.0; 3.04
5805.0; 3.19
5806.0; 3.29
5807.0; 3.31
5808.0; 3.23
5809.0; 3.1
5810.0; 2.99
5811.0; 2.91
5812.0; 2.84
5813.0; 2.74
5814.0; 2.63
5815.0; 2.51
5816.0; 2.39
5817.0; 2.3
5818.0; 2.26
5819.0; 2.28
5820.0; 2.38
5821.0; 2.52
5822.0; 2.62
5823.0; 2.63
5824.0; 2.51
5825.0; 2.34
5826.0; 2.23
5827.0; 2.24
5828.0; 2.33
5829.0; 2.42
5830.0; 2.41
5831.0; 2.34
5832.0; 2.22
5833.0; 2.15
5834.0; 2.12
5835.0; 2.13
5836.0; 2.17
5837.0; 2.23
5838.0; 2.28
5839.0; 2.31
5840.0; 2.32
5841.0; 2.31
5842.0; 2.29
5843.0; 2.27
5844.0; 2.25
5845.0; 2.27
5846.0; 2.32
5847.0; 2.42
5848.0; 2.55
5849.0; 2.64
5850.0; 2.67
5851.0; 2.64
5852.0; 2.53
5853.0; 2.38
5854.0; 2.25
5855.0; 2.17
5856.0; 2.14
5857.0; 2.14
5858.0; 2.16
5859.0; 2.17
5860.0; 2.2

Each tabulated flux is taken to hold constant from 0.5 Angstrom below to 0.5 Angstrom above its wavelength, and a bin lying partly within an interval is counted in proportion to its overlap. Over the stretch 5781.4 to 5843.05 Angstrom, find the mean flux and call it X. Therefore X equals 2.54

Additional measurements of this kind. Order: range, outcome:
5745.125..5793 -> 2.43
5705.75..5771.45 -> 2.41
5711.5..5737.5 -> 2.48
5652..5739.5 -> 2.58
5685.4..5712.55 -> 2.62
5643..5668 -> 2.54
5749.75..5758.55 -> 2.59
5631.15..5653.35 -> 2.54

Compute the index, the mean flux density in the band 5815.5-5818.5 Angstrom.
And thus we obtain 2.32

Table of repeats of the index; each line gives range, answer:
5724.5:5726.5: 2.42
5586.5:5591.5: 2.43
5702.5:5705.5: 2.57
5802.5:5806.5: 3.1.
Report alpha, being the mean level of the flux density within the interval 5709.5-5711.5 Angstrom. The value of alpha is 2.28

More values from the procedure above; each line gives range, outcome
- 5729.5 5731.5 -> 2.63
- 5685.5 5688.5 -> 2.92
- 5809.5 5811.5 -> 2.95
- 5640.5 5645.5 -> 2.6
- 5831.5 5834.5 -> 2.16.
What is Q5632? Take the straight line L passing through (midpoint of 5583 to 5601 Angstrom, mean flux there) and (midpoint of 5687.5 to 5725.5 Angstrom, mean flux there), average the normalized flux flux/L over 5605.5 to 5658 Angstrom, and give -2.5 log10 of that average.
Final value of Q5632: -0.07 mag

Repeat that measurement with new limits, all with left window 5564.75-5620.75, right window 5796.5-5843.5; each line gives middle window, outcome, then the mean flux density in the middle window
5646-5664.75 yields -0.05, 2.53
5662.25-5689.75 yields -0.10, 2.67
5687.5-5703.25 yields -0.11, 2.72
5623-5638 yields -0.09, 2.62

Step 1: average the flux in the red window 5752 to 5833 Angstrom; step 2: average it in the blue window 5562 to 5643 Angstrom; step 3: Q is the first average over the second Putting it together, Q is 1.04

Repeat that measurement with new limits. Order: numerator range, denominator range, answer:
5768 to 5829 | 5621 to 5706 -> 1.00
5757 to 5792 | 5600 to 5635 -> 0.99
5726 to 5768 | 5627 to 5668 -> 0.95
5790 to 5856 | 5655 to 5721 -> 0.98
